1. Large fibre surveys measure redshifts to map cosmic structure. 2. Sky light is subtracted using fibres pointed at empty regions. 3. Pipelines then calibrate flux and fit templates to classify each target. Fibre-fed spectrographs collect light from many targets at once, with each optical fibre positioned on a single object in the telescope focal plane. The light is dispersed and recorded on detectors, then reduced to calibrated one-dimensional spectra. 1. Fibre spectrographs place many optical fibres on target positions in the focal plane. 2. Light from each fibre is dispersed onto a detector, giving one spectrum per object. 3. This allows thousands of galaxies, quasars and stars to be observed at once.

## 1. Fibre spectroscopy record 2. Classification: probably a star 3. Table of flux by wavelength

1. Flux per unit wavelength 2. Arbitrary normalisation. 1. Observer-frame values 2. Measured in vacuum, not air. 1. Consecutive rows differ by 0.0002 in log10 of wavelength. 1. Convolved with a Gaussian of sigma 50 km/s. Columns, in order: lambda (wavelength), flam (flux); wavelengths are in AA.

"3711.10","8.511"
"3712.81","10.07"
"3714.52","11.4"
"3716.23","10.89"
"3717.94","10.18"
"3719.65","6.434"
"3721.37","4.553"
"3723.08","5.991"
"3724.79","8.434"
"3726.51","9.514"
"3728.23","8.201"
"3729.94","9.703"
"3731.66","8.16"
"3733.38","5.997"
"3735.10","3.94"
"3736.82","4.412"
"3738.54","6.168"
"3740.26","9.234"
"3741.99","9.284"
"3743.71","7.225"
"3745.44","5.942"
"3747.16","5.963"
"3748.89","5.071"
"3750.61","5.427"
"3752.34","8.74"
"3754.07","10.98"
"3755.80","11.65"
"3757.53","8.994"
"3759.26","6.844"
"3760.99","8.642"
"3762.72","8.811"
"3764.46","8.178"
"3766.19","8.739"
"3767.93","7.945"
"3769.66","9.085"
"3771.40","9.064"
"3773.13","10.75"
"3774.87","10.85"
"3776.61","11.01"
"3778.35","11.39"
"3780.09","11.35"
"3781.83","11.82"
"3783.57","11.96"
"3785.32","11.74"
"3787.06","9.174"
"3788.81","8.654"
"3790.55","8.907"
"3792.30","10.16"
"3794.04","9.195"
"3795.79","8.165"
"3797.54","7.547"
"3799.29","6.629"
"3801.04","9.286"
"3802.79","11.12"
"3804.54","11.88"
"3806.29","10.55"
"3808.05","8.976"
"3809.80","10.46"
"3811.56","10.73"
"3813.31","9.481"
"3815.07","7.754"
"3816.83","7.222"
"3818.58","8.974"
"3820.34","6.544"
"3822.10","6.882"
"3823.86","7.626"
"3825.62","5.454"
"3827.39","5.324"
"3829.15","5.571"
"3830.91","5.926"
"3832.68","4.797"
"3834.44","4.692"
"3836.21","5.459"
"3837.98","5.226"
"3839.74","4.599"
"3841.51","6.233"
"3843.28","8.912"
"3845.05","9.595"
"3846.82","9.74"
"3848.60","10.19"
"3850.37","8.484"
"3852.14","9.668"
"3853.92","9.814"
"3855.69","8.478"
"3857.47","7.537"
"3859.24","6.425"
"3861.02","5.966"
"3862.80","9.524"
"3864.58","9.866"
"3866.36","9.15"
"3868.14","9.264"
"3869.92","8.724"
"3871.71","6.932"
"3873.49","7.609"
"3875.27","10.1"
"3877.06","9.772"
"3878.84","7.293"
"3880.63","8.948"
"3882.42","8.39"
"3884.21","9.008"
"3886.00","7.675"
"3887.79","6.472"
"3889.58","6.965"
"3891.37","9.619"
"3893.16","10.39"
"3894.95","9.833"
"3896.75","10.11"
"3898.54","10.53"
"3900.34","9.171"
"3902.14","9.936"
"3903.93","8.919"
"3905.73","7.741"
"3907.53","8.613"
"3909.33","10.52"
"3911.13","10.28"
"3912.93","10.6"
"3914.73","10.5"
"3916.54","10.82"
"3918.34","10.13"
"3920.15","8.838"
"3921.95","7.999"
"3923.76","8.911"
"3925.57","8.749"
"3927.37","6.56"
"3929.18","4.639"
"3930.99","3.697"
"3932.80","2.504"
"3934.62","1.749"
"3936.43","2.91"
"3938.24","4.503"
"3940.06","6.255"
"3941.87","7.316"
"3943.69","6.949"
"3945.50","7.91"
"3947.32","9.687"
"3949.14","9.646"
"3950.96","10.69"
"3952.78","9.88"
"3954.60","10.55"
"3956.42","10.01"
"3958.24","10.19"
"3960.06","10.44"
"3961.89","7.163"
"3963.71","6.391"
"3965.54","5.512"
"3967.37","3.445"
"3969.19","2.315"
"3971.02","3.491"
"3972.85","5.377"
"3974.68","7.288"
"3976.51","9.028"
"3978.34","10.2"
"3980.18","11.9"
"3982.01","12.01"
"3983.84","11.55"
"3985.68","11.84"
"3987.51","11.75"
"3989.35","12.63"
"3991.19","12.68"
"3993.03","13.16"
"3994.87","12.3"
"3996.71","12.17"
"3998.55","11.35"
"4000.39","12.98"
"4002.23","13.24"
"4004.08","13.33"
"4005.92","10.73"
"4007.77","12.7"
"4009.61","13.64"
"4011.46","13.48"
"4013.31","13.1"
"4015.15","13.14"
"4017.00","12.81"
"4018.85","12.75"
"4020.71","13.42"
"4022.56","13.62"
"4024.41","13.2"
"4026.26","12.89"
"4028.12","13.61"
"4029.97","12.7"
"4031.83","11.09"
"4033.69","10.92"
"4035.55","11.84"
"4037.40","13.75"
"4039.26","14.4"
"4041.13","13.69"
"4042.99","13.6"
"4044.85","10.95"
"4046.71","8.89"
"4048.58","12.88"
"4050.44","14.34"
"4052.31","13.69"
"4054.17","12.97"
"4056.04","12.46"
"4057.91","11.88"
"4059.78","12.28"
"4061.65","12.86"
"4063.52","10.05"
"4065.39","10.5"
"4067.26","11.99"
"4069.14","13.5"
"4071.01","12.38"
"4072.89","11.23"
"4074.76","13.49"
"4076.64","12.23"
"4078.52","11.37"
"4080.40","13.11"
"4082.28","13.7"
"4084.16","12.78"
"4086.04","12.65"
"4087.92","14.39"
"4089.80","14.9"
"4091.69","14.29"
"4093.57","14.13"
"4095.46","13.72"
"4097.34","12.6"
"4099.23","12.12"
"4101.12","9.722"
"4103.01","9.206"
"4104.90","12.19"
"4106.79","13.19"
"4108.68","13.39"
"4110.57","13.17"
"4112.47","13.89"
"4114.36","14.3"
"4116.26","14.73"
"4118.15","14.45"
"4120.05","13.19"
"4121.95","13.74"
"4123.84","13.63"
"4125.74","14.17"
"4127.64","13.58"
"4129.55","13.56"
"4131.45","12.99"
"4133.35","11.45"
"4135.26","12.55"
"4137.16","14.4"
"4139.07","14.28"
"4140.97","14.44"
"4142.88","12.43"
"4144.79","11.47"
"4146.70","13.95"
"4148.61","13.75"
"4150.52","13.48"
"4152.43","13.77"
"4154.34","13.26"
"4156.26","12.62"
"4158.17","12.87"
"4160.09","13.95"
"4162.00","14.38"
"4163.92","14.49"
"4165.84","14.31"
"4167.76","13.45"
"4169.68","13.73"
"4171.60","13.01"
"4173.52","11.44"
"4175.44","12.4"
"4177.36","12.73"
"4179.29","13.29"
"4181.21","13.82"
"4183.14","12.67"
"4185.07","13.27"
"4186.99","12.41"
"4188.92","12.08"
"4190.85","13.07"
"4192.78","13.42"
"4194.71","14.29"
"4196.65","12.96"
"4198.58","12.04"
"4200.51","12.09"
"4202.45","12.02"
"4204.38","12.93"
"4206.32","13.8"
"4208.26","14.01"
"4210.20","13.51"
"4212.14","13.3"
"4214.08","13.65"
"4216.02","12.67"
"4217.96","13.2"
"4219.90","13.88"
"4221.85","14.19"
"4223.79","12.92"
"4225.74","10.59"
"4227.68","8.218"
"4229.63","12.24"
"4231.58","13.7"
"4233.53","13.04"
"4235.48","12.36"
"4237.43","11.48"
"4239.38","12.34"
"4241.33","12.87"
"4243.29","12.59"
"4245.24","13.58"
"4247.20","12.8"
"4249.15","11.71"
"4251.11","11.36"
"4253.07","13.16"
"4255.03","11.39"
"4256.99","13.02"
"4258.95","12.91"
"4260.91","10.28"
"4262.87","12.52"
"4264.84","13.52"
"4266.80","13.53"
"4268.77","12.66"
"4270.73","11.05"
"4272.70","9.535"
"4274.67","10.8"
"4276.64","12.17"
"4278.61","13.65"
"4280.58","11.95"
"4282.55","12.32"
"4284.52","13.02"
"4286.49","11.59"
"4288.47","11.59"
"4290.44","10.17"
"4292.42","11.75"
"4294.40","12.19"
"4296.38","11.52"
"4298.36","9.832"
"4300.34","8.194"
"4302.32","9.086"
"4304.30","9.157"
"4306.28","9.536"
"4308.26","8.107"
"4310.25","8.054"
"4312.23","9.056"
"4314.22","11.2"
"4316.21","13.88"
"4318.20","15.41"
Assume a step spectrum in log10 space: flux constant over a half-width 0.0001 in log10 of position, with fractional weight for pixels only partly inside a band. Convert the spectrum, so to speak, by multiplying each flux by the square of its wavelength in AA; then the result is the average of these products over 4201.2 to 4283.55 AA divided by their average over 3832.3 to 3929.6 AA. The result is 1.75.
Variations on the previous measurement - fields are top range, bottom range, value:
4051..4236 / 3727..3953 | 1.83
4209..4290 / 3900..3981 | 1.85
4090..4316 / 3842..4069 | 1.42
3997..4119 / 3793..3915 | 1.68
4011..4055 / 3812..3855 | 1.94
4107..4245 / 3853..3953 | 1.83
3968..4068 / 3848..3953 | 1.52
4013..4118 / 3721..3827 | 1.72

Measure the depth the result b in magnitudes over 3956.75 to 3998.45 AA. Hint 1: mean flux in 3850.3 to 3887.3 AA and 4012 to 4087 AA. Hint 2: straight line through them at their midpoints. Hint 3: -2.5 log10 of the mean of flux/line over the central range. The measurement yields 0.19 mag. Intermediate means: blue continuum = 8.48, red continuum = 12.6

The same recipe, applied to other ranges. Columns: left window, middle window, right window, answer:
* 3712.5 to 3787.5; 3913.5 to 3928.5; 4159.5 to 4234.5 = 0.14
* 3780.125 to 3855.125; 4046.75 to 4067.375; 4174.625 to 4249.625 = -0.11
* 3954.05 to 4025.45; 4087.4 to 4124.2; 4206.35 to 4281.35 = -0.15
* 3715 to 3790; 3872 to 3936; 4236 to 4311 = 0.13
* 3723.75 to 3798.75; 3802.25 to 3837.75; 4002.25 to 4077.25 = 0.22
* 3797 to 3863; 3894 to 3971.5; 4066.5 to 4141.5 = 0.24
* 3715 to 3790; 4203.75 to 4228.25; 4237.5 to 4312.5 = -0.16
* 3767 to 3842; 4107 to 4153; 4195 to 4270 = -0.16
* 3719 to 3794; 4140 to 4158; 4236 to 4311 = -0.22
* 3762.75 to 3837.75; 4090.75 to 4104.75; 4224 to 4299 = -0.13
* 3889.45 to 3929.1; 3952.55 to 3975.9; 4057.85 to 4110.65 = 0.41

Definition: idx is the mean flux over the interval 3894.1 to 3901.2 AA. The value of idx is 9.91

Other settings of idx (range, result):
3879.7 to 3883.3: 8.64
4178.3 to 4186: 13.2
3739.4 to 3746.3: 7.91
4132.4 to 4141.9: 13.4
